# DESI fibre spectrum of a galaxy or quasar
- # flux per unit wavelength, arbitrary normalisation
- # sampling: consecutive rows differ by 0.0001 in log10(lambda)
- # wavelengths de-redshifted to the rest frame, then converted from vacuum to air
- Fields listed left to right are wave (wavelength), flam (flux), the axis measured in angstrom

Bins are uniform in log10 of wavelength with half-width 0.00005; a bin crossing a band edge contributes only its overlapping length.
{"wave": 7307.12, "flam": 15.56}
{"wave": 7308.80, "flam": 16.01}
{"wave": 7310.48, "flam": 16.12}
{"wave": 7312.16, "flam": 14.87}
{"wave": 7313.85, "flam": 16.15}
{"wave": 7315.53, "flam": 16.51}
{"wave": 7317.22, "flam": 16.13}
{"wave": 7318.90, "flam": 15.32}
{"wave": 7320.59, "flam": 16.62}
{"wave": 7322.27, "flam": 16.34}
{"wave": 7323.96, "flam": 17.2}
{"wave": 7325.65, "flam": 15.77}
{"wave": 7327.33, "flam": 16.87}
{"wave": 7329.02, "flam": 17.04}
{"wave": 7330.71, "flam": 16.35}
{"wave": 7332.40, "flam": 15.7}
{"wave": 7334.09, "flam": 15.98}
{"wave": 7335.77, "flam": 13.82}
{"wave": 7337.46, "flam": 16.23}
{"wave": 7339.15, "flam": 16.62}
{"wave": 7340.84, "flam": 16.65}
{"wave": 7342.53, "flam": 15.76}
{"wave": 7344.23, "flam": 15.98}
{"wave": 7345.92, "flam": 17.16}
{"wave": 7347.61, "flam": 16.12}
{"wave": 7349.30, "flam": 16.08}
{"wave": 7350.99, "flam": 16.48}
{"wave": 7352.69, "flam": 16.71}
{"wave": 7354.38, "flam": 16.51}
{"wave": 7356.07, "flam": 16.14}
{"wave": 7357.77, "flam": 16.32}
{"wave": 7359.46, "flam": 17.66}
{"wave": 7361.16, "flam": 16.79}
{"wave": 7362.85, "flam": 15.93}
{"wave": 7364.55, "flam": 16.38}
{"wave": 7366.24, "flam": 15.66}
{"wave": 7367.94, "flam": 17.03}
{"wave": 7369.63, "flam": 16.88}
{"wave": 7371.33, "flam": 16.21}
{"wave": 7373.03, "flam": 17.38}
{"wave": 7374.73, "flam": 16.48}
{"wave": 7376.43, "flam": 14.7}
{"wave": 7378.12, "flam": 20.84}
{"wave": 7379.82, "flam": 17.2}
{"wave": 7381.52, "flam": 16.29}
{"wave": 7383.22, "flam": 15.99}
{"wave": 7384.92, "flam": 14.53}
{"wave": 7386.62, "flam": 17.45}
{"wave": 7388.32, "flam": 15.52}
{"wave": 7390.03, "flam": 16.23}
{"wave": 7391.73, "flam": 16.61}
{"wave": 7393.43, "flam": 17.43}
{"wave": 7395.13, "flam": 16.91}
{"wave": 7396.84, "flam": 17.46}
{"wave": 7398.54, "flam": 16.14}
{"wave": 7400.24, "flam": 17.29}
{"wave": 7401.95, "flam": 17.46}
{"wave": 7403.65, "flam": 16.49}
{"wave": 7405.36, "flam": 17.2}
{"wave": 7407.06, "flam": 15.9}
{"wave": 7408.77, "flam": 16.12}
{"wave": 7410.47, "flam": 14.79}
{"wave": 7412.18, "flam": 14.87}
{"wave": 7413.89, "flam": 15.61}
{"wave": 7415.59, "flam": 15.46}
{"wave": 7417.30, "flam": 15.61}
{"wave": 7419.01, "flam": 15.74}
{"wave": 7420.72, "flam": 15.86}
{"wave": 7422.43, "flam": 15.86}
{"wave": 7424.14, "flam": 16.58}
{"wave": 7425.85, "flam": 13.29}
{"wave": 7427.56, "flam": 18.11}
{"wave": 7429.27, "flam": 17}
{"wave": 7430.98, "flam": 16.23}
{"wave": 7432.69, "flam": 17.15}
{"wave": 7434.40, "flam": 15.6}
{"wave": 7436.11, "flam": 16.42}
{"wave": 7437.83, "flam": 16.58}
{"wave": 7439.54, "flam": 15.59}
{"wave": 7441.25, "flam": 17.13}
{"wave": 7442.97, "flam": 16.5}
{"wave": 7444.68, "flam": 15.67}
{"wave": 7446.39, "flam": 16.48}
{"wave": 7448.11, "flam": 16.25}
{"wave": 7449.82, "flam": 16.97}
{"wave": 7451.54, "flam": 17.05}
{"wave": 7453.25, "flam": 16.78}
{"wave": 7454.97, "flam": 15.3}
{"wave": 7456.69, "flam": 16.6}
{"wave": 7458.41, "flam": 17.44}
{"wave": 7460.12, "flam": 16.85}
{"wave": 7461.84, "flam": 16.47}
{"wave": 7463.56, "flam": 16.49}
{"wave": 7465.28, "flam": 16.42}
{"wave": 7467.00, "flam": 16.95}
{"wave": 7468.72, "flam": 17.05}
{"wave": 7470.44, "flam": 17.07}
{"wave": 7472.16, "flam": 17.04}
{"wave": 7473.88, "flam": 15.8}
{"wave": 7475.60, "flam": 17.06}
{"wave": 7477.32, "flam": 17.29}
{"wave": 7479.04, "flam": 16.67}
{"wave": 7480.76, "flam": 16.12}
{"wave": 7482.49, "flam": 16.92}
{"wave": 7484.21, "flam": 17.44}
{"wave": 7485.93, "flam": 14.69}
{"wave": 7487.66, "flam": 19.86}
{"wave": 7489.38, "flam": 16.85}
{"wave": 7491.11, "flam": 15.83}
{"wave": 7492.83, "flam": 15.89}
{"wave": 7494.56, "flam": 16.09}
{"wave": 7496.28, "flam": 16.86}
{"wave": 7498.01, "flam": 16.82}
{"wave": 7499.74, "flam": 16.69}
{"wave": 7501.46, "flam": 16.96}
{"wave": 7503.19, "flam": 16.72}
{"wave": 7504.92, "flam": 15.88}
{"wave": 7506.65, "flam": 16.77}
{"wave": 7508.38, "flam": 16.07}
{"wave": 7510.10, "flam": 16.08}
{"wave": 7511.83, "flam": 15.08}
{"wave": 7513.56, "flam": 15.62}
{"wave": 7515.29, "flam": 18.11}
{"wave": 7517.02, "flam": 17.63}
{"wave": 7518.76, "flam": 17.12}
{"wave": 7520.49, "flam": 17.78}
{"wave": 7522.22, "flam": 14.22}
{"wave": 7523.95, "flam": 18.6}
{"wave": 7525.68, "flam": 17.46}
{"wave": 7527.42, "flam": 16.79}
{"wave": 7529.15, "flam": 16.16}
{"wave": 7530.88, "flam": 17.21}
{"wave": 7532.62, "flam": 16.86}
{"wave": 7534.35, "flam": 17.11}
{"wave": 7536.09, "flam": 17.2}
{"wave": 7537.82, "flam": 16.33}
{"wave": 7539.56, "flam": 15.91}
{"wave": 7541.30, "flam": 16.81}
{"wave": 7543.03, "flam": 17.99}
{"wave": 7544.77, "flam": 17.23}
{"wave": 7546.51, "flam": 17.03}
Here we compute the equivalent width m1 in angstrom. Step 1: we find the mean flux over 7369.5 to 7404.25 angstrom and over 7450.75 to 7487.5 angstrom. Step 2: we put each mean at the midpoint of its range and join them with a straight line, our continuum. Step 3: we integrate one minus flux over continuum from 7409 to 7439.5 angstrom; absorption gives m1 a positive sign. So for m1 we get 1.5 angstrom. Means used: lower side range 16.7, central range 15.9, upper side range 16.7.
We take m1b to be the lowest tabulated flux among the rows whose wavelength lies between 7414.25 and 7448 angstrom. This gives 13.29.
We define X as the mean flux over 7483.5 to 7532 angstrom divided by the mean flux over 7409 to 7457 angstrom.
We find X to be 1.04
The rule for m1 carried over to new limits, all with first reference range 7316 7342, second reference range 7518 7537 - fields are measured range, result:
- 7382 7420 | 0.6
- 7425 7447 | 0.4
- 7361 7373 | -0.1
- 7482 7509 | 0.3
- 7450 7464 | 0.0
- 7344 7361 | -0.3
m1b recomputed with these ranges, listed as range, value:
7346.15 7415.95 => 14.53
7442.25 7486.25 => 14.69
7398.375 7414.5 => 14.79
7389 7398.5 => 16.23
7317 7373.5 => 13.82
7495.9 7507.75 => 15.88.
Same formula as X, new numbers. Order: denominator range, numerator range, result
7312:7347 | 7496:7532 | 1.03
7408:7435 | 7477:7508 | 1.05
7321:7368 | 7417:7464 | 1.00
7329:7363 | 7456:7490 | 1.04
